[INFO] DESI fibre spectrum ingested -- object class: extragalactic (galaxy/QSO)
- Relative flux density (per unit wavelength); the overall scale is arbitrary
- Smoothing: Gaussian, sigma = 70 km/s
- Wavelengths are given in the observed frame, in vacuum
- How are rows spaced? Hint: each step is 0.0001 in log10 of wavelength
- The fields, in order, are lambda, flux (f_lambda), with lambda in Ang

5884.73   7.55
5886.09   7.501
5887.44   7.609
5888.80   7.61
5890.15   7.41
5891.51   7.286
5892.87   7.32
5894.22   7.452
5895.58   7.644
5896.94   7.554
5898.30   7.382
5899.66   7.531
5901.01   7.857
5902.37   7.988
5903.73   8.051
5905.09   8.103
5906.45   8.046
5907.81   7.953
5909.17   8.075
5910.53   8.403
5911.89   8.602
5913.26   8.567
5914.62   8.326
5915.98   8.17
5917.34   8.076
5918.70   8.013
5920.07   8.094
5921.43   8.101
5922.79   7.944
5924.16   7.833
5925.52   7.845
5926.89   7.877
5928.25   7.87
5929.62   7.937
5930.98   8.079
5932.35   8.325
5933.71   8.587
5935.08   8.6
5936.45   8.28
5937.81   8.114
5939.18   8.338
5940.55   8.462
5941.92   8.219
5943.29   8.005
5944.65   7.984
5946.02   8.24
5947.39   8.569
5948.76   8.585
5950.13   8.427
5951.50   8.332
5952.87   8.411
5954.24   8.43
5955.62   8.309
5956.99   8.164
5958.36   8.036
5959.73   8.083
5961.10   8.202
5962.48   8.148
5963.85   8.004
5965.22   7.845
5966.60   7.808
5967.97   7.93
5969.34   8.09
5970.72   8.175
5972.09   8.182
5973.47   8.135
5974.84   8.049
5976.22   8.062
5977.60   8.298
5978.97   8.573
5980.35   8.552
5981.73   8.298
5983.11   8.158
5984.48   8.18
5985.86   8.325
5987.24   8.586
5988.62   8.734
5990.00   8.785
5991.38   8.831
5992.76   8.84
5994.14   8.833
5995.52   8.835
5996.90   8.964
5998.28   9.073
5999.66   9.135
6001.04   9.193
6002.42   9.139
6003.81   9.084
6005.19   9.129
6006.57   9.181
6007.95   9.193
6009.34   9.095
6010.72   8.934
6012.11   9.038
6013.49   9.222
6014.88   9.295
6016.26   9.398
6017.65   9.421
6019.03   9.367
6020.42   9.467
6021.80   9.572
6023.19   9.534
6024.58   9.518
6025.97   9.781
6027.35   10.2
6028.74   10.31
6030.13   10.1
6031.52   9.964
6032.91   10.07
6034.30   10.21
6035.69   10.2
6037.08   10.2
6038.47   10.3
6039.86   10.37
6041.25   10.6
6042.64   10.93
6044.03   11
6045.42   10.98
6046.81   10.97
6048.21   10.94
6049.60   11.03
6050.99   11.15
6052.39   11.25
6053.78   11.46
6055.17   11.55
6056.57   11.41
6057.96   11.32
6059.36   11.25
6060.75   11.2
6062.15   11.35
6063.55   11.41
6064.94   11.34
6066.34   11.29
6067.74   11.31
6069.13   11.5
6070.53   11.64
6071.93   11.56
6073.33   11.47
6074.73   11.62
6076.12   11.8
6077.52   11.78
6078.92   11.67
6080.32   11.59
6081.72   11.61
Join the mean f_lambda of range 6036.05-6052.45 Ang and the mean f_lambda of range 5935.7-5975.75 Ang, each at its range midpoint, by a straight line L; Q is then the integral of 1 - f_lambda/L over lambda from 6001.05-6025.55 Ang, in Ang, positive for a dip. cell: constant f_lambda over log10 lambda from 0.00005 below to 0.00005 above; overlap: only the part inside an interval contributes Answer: 1.5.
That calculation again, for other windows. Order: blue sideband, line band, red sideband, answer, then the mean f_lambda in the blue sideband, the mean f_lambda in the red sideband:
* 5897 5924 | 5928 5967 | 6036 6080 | 2.68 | 8.05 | 11.2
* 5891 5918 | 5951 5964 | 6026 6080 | 1.16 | 7.92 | 11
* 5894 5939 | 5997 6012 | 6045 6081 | 1.41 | 8.05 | 11.4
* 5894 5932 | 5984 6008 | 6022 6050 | 1.72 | 7.99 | 10.3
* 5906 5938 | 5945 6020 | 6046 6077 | 7.45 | 8.16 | 11.4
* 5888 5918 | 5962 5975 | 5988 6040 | 1.12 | 7.88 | 9.43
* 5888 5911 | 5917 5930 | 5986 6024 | 0.15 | 7.74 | 9.1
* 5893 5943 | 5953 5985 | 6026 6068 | 3.44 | 8.06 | 10.8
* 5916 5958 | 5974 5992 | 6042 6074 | 1.84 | 8.2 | 11.3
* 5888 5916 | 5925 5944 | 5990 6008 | 0.16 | 7.86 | 9.02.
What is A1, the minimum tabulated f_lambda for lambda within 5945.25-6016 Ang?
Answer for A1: 7.808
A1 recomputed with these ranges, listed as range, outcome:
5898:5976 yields 7.382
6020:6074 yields 9.467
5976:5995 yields 8.062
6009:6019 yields 8.934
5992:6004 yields 8.833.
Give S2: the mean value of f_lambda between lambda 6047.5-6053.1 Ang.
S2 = 11.1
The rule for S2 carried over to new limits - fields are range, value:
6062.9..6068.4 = 11.3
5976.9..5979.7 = 8.43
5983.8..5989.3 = 8.45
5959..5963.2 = 8.14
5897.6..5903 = 7.69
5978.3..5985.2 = 8.35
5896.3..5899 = 7.46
